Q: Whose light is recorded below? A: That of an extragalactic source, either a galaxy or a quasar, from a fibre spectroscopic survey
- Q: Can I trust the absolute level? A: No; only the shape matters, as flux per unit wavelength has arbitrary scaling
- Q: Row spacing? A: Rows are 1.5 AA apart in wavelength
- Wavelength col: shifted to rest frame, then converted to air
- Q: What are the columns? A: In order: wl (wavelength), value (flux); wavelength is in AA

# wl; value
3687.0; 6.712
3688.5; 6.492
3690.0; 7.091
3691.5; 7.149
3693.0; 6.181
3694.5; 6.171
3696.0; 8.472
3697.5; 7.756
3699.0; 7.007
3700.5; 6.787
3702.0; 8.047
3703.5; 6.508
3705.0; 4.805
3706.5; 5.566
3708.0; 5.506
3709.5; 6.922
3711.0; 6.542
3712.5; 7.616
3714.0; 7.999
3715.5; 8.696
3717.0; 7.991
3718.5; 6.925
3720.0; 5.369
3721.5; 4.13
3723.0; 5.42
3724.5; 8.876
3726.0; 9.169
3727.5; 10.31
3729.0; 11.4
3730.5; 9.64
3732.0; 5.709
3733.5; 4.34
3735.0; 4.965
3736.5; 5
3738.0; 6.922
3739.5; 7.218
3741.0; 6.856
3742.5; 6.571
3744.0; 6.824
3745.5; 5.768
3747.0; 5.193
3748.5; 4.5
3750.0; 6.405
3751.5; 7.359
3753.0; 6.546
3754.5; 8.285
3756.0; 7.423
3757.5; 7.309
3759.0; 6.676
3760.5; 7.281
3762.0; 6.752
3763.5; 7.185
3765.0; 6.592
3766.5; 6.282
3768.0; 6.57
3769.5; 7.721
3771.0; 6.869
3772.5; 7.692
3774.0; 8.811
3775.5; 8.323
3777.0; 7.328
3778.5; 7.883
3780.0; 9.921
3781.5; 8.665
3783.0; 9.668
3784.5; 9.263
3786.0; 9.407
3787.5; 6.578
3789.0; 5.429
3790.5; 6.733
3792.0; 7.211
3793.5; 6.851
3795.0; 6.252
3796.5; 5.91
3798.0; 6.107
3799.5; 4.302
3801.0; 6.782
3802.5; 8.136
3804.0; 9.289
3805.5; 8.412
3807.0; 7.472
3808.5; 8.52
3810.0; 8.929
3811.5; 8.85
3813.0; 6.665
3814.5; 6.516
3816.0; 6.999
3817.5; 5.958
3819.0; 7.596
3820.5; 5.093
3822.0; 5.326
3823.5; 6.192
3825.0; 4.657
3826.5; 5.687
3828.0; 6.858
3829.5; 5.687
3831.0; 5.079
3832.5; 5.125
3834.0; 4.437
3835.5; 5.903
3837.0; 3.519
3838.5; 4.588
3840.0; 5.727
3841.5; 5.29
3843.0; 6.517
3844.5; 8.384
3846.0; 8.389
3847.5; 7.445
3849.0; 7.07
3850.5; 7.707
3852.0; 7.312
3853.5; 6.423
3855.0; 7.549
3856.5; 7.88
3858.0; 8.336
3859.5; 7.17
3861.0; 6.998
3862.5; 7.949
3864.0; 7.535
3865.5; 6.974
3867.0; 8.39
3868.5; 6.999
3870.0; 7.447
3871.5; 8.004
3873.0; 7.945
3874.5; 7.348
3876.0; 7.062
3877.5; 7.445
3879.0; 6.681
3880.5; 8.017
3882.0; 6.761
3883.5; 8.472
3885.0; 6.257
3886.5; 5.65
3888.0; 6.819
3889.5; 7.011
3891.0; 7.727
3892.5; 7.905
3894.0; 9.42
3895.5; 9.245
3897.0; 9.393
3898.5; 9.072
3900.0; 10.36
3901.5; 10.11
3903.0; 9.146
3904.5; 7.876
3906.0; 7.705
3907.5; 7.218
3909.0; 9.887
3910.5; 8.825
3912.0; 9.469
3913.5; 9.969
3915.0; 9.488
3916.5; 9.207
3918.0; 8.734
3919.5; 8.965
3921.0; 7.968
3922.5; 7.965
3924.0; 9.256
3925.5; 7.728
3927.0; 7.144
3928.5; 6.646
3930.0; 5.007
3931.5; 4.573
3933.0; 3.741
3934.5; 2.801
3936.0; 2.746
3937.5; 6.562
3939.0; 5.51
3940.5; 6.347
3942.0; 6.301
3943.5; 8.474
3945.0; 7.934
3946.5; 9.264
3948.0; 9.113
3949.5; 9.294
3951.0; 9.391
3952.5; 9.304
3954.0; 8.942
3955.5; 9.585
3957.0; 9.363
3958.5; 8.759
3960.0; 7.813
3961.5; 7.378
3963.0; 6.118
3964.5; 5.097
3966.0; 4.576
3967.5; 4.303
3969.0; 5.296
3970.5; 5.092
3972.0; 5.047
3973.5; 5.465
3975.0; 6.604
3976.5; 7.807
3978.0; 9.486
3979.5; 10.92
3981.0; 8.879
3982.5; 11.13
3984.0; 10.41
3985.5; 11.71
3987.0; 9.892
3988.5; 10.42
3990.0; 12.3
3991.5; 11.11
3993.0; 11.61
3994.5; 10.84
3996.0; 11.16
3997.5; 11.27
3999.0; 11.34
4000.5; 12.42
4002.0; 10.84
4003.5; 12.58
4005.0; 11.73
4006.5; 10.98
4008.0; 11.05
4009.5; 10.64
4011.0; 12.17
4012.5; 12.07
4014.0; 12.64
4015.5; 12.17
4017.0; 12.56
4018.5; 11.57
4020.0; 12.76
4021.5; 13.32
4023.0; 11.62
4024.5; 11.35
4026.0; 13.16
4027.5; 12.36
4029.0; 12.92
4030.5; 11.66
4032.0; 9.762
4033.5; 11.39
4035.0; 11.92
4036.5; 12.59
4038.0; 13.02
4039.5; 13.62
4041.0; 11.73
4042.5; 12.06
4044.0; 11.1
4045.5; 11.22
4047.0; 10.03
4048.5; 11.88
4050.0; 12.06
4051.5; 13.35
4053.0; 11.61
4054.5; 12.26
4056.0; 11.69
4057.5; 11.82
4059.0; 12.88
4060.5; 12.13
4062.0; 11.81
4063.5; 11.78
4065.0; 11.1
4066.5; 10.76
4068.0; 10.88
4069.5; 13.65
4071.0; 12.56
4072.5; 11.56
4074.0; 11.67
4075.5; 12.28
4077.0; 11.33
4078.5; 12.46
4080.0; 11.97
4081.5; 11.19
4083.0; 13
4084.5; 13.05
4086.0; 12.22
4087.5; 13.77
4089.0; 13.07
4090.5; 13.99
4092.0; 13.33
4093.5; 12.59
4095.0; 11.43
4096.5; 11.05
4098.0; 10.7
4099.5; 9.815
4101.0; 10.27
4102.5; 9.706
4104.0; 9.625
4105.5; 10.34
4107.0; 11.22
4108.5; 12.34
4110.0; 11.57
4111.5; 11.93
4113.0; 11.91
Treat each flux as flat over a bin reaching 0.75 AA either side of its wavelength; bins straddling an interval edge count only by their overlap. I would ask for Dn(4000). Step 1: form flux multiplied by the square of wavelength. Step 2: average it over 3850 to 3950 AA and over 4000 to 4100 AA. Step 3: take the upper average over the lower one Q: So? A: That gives 1.69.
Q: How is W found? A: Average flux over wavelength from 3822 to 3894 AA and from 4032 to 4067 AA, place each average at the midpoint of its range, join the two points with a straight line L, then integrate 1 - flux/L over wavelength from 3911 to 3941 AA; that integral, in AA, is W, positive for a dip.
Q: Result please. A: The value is 5.4 AA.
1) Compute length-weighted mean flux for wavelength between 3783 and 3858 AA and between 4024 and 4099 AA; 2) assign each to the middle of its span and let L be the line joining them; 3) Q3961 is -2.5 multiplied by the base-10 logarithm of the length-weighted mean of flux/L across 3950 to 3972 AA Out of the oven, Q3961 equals 0.34 mag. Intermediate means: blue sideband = 6.74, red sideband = 12.1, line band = 7.17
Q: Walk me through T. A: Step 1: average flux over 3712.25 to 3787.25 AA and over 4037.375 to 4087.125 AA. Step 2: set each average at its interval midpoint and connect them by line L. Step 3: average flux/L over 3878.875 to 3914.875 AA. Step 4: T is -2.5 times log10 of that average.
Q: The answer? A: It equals 0.145 mag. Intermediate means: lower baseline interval 7.31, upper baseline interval 12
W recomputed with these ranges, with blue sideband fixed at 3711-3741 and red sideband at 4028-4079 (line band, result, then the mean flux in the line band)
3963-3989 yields 7.50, 7.7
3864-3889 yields 5.58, 7.27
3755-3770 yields 1.45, 6.99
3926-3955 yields 9.80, 6.83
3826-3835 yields 3.33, 5.48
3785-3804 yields 3.28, 6.78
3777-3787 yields -1.14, 8.94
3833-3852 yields 5.60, 6.28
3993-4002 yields -0.22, 11.4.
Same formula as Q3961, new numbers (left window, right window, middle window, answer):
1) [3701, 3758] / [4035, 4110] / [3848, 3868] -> 0.17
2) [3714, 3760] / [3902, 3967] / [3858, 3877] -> -0.02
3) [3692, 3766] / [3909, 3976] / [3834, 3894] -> 0.00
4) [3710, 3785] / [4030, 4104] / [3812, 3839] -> 0.42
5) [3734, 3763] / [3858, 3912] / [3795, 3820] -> -0.01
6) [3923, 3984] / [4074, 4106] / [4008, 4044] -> -0.25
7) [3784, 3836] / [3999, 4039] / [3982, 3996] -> 0.02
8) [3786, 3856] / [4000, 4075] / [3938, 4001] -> 0.19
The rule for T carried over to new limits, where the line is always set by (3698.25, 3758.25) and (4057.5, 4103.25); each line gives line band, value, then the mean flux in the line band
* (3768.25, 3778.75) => -0.032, 7.74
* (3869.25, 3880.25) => 0.202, 7.45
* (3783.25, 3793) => 0.026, 7.54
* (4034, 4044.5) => -0.088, 12.3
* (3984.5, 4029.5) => -0.082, 11.7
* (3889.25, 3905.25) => 0.047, 8.9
